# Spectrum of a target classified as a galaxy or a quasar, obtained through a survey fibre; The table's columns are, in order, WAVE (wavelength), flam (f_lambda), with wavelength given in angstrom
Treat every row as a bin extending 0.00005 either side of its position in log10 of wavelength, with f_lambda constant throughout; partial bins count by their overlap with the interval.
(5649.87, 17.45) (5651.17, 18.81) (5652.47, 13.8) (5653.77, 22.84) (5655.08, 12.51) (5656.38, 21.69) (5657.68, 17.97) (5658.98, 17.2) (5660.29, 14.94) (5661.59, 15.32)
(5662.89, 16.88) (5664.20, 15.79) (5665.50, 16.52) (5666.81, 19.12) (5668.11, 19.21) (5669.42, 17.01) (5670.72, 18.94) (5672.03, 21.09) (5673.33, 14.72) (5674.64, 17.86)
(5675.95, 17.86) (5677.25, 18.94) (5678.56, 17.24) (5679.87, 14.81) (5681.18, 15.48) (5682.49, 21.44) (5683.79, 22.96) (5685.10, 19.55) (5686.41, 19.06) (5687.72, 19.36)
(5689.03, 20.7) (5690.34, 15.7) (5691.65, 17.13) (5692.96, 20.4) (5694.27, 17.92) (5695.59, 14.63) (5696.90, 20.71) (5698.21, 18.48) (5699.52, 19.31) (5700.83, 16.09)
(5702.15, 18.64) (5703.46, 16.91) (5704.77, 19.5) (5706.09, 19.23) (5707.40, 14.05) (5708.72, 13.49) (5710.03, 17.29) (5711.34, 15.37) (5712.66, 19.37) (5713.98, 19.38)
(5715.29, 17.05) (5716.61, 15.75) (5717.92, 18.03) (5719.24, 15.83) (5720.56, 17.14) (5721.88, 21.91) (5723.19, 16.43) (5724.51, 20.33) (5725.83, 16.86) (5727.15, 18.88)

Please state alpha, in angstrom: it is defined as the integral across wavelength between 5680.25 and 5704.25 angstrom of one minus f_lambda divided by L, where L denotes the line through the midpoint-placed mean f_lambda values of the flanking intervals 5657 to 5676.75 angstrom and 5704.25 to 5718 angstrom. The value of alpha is -1.9 angstrom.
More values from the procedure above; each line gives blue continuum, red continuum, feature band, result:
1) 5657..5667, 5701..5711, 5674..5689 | -1.7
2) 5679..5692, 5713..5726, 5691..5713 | 0.9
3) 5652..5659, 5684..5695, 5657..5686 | 0.8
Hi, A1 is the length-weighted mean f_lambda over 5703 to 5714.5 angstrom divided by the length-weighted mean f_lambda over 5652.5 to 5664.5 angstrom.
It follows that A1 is 1.00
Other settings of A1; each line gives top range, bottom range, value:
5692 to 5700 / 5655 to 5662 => 1.09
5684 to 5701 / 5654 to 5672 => 1.07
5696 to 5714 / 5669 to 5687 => 0.96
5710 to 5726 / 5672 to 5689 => 0.96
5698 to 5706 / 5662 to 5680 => 1.03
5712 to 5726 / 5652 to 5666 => 1.07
